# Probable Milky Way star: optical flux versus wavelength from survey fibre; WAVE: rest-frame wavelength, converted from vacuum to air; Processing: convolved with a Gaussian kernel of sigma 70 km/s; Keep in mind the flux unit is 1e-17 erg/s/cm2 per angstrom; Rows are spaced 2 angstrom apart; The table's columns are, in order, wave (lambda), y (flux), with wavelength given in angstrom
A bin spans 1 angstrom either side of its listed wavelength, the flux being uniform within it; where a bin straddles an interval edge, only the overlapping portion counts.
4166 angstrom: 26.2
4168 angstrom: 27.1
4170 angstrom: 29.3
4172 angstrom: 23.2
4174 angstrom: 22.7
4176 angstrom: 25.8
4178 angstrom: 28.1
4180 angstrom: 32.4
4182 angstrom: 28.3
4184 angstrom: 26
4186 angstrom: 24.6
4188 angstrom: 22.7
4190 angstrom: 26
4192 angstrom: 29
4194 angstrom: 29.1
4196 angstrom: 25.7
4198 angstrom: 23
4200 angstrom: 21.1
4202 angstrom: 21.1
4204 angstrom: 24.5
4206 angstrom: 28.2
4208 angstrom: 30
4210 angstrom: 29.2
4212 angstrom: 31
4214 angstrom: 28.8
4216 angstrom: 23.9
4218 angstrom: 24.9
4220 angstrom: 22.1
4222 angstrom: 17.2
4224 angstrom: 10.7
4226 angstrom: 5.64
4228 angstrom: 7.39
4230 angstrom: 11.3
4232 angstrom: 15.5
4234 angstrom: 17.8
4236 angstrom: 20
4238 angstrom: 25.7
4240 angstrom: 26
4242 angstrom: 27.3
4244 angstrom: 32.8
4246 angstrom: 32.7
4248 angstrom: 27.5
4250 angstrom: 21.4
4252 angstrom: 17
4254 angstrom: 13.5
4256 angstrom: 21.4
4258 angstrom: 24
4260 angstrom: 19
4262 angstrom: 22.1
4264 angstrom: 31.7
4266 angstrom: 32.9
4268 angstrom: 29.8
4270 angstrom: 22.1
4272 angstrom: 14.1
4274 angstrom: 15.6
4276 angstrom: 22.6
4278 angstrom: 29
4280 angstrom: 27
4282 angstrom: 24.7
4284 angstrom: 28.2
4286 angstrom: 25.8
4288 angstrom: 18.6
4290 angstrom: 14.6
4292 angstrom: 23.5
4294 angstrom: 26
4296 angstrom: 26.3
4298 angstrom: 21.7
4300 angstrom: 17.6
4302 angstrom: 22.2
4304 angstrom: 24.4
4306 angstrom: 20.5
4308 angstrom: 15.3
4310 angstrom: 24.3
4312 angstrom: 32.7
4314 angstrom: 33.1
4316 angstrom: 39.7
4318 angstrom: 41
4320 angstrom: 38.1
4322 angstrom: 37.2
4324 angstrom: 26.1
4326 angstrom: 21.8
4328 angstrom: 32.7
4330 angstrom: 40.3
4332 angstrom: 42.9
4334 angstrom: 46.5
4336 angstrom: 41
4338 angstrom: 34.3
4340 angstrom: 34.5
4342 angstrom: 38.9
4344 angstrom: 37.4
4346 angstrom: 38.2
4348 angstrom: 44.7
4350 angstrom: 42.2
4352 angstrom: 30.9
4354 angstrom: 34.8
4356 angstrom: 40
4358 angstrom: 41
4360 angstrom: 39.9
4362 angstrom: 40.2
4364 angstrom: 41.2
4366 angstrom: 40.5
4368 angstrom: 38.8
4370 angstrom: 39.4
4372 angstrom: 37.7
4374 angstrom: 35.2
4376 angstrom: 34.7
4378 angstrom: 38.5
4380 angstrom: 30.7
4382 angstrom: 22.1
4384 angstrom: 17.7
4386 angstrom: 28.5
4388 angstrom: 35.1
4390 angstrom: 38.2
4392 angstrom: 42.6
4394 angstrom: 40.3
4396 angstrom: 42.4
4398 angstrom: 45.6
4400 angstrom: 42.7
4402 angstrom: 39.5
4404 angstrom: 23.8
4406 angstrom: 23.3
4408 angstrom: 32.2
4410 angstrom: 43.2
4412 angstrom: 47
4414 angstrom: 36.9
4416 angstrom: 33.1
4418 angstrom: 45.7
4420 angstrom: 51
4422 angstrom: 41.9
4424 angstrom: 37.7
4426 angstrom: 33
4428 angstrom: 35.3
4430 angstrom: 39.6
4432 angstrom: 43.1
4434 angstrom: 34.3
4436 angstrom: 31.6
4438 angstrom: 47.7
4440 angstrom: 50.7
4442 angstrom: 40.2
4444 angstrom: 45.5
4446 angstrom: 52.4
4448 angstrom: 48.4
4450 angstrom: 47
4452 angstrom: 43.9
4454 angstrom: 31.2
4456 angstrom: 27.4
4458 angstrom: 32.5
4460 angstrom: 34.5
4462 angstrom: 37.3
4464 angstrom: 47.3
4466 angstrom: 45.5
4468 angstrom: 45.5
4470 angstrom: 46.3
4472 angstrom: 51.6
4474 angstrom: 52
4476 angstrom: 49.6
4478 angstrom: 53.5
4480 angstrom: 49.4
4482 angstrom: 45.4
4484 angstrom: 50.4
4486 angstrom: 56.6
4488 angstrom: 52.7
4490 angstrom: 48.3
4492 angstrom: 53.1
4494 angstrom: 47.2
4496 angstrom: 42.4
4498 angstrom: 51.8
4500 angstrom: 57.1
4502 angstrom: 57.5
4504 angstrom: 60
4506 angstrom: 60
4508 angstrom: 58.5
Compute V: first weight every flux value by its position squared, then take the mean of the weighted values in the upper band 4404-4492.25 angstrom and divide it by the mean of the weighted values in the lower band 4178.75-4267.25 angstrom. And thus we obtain 2.0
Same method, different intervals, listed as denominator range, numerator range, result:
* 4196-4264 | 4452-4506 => 2.40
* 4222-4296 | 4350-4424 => 1.81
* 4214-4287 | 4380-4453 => 1.90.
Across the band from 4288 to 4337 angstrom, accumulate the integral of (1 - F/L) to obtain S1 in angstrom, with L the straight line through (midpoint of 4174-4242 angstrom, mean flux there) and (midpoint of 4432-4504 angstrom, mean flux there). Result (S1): 5.0 angstrom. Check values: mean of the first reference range 23.2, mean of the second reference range 46.1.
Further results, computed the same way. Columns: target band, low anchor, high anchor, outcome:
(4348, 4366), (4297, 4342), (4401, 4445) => -2.7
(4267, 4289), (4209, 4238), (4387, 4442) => 1.3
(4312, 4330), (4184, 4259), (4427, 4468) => -2.0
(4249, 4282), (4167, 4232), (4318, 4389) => 7.1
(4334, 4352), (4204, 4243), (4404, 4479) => -3.7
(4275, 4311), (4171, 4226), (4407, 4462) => 9.3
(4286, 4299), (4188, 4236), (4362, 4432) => 2.9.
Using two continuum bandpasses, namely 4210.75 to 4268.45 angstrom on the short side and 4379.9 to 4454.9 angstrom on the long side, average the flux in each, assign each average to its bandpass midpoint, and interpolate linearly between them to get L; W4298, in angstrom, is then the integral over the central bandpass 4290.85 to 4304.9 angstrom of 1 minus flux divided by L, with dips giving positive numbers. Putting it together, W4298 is 2.3 angstrom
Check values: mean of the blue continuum 22.1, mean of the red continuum 38.7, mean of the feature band 23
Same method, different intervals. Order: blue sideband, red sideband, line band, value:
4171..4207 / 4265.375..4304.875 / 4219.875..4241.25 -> 7.28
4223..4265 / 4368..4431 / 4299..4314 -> 2.17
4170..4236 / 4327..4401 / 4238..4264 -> 3.06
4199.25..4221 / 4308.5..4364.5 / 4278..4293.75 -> 4.22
